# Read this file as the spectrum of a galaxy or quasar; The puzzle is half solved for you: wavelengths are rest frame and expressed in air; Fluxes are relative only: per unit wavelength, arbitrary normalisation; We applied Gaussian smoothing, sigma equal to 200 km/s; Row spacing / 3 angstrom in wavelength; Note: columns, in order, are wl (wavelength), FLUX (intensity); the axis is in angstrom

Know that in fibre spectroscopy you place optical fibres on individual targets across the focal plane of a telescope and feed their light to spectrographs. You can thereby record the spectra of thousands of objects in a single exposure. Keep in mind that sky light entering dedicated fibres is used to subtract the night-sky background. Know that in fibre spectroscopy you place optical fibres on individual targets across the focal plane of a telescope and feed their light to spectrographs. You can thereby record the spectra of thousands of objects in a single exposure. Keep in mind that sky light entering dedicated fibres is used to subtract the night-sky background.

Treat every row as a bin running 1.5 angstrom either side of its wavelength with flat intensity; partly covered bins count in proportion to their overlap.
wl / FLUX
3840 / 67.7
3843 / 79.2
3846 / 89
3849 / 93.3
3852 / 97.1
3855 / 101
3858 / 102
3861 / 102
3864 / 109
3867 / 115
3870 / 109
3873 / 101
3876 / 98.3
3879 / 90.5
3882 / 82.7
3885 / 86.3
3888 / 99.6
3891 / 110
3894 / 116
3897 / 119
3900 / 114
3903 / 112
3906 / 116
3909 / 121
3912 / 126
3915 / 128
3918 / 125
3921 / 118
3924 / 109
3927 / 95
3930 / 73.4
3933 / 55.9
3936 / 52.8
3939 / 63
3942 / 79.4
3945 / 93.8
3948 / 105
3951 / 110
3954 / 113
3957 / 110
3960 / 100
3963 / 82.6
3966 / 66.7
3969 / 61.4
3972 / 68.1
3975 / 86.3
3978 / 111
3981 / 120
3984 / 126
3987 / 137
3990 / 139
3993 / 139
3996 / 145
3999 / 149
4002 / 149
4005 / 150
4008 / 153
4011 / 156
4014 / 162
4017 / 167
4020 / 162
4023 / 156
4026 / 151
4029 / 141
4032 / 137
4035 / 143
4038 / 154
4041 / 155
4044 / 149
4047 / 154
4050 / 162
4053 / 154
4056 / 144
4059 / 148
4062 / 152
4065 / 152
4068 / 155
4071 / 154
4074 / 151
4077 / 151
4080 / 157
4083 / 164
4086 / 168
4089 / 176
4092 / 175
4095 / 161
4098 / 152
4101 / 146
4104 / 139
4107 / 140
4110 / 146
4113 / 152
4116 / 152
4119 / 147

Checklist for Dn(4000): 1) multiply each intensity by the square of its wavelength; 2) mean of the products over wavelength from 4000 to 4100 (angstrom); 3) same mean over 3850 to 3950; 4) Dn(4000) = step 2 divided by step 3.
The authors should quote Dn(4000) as 1.7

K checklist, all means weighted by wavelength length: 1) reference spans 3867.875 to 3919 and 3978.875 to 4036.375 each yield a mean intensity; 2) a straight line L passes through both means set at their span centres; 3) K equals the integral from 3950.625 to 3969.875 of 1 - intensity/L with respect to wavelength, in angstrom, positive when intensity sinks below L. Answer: 5.7 angstrom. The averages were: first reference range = 109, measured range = 91.9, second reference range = 146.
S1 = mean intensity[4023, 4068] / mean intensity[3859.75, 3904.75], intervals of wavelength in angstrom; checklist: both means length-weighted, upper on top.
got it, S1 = 1.44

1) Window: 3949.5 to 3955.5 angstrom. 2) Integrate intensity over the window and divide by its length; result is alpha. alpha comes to 112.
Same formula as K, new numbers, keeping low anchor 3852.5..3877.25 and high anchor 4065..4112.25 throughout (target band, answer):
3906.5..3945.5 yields 7.2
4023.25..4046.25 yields -0.7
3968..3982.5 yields 4.4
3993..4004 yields -1.0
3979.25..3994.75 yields 0.0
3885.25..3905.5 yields 0.2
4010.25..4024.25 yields -2.2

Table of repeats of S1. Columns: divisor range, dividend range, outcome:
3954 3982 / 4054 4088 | 1.71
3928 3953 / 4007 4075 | 1.91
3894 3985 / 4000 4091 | 1.56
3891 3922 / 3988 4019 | 1.27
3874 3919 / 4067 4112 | 1.42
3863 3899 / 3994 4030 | 1.49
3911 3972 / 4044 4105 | 1.68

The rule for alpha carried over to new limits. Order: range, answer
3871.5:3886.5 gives 91.8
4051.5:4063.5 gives 150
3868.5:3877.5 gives 103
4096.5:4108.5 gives 144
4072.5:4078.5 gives 151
